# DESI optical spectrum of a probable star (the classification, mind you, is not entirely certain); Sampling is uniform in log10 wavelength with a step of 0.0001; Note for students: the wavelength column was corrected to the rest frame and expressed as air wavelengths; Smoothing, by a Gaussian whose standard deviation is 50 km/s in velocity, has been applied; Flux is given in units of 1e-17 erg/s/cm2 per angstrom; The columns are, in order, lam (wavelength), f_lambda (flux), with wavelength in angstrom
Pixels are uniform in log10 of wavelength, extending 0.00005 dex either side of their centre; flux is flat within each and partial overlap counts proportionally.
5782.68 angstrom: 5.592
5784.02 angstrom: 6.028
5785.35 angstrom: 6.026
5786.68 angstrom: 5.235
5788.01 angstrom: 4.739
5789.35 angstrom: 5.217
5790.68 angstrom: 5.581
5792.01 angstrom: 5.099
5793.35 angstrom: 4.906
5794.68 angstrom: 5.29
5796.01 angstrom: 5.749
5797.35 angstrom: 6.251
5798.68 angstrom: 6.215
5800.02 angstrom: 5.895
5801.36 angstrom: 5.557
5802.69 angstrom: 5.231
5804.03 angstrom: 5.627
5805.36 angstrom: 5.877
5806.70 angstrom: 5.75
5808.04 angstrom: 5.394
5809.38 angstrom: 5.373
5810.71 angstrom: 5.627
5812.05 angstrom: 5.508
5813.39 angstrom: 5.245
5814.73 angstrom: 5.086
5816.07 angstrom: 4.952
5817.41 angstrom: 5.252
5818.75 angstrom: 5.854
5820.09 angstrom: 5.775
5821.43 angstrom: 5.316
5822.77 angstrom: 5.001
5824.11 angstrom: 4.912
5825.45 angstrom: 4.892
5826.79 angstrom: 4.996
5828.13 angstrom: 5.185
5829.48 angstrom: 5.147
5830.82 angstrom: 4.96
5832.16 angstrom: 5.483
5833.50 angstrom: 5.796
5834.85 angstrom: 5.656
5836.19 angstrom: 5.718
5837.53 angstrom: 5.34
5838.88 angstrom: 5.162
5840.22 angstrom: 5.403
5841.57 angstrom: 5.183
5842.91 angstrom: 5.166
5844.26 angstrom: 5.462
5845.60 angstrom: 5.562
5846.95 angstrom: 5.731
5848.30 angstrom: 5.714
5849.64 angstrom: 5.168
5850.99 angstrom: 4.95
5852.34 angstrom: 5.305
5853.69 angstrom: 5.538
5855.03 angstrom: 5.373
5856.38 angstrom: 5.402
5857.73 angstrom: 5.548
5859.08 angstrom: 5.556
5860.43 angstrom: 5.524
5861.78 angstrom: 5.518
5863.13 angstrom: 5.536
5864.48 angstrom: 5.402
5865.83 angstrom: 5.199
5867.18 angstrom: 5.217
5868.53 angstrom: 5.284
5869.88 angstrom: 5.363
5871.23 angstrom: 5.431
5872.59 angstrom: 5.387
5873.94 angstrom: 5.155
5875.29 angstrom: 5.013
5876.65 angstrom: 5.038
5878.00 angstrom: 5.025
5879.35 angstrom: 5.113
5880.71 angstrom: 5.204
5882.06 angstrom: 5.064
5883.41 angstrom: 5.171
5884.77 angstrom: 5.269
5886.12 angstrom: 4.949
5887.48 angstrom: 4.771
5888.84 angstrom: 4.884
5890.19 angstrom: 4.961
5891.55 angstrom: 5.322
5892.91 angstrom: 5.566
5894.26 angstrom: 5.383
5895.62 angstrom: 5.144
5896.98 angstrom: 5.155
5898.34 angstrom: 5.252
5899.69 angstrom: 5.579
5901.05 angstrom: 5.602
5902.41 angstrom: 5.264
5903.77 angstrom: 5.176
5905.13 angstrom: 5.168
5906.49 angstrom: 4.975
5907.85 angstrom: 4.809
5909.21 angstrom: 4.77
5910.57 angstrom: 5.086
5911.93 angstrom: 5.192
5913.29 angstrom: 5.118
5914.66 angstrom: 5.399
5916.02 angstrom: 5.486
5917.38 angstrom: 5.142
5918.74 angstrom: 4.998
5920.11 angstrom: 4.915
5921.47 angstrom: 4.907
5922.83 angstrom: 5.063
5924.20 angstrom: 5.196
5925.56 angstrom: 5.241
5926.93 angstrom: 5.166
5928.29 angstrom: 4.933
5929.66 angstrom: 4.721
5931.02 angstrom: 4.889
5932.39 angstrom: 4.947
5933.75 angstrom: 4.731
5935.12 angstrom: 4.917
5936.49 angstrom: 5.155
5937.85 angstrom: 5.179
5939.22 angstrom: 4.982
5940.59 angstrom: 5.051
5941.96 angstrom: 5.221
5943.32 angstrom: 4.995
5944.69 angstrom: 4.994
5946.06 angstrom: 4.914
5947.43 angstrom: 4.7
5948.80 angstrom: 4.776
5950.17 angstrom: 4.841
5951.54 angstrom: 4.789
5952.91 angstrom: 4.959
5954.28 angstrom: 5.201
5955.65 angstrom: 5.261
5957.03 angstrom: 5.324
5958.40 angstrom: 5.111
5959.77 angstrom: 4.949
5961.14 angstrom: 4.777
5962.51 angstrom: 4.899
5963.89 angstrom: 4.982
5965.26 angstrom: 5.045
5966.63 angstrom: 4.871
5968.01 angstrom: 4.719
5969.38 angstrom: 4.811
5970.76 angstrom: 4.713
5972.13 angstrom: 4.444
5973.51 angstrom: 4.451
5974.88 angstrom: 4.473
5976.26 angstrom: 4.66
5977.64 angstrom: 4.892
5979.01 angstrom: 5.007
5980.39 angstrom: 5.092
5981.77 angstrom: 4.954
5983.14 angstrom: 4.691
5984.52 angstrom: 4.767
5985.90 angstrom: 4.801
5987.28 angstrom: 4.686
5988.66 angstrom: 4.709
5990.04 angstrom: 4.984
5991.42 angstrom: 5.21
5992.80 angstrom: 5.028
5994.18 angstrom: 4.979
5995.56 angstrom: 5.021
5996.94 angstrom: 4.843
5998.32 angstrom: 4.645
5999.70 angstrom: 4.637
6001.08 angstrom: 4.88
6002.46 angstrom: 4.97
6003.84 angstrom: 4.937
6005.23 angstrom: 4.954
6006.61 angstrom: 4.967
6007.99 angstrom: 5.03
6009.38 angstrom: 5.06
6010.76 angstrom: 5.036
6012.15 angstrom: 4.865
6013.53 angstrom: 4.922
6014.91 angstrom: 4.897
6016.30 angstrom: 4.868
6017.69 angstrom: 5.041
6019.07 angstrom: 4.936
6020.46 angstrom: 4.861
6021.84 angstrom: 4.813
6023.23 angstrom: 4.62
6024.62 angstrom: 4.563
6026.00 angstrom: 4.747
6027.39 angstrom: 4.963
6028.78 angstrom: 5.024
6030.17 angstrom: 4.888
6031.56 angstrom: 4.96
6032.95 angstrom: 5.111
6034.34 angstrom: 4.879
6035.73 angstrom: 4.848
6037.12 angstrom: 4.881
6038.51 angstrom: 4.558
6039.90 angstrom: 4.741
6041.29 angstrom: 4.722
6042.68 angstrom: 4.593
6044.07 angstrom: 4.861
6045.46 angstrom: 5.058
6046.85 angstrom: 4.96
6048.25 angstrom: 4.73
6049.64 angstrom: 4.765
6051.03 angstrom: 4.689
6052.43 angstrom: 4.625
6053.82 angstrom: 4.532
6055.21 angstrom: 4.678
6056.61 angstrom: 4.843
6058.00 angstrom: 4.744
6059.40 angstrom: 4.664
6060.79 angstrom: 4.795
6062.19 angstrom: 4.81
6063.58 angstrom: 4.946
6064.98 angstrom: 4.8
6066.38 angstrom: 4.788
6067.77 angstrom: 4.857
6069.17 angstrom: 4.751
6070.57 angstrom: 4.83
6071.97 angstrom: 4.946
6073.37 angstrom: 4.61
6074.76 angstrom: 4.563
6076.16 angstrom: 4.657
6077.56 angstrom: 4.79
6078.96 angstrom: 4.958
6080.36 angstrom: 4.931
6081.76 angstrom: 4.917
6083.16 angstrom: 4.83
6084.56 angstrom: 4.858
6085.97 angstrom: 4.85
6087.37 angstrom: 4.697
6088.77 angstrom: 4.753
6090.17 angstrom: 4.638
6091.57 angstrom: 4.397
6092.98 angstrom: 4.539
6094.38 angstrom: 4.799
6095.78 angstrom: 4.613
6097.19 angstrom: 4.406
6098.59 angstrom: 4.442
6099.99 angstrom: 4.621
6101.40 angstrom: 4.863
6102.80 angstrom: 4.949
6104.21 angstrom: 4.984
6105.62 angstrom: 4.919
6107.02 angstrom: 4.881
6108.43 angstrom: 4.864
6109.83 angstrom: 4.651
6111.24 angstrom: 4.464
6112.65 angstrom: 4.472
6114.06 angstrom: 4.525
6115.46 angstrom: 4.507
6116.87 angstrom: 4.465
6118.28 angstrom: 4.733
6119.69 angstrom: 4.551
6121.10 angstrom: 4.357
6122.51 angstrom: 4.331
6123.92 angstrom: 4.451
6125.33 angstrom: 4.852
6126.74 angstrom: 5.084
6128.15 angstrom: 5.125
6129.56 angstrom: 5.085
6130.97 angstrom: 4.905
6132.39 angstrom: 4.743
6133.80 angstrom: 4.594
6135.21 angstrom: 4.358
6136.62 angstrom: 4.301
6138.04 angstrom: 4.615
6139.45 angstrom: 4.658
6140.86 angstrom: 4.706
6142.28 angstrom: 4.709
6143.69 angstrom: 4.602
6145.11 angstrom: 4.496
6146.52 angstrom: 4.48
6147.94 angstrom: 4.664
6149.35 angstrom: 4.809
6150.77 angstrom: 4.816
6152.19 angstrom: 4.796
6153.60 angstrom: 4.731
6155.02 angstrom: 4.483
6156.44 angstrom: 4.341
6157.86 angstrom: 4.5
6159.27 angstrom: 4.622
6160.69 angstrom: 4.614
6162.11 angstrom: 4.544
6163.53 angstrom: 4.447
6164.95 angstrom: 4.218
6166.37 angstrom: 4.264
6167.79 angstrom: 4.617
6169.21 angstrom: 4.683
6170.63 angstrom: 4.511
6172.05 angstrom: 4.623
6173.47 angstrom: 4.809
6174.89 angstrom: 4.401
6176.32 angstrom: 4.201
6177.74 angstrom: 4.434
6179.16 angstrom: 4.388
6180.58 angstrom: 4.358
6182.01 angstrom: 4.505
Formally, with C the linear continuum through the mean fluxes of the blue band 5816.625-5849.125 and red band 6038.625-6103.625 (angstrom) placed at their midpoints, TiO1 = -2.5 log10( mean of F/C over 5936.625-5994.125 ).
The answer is 0.025 mag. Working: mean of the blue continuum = 5.36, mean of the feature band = 4.9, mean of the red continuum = 4.75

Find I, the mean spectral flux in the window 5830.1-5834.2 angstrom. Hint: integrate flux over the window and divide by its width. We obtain 5.41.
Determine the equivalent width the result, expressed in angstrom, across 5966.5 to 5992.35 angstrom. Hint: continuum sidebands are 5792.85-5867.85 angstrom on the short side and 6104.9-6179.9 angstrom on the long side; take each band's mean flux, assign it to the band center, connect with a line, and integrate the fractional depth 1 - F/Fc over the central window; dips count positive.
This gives 1.25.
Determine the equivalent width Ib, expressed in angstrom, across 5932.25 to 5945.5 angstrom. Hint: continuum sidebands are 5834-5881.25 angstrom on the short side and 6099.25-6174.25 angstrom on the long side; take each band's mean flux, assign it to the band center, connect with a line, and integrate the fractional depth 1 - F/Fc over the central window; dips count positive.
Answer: 0.3 angstrom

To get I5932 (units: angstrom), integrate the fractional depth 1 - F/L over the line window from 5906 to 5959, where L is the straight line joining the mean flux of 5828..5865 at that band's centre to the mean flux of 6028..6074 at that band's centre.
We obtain 1.3 angstrom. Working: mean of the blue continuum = 5.41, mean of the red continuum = 4.8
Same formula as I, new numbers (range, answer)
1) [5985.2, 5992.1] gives 4.87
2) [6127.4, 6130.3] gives 5.11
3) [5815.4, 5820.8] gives 5.46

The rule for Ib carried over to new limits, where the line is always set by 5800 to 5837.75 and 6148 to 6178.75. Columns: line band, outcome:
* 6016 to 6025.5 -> 0.2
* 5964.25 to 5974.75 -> 0.6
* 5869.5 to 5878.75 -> 0.1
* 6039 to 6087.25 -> 0.1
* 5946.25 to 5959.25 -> 0.2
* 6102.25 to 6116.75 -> -0.1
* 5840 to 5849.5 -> -0.2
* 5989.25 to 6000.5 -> 0.1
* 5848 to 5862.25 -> -0.3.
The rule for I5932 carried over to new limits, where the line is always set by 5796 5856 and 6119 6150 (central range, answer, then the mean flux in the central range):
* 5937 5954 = 0.57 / 4.96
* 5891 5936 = 0.71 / 5.13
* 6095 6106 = 0.05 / 4.72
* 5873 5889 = 0.68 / 5.07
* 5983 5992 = 0.33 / 4.84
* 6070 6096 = 0.21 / 4.75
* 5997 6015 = 0.26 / 4.91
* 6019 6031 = 0.27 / 4.82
